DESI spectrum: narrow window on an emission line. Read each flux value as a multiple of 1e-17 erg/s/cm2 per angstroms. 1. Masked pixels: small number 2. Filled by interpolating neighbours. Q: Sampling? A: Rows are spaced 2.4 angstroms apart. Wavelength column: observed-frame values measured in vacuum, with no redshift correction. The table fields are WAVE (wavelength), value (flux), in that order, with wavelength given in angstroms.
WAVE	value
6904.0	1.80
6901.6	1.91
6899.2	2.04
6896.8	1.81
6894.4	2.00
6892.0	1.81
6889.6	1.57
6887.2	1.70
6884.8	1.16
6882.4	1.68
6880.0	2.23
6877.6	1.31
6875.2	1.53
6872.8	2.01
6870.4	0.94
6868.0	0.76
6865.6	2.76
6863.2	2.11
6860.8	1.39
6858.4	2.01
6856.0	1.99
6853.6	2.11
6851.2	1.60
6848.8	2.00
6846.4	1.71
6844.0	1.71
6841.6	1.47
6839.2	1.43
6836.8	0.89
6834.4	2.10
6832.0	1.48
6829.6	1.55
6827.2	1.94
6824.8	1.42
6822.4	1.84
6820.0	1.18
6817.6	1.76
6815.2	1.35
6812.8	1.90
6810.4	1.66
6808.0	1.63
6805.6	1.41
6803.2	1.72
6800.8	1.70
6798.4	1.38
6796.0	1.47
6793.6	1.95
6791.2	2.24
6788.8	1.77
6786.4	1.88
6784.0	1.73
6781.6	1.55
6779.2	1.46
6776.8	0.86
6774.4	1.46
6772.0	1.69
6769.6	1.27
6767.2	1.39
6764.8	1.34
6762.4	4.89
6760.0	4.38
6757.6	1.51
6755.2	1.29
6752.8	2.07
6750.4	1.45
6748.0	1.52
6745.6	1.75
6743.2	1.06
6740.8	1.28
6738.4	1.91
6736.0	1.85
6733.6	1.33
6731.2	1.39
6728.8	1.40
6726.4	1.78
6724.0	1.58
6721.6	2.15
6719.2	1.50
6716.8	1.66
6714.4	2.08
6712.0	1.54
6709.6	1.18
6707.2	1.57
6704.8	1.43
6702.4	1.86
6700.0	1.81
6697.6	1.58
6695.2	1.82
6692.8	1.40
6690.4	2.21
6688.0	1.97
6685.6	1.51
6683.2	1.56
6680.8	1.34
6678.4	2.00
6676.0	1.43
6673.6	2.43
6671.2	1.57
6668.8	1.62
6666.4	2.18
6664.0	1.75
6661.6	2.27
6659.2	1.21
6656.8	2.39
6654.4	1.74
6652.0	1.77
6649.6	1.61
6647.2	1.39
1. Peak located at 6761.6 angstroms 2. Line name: Hbeta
